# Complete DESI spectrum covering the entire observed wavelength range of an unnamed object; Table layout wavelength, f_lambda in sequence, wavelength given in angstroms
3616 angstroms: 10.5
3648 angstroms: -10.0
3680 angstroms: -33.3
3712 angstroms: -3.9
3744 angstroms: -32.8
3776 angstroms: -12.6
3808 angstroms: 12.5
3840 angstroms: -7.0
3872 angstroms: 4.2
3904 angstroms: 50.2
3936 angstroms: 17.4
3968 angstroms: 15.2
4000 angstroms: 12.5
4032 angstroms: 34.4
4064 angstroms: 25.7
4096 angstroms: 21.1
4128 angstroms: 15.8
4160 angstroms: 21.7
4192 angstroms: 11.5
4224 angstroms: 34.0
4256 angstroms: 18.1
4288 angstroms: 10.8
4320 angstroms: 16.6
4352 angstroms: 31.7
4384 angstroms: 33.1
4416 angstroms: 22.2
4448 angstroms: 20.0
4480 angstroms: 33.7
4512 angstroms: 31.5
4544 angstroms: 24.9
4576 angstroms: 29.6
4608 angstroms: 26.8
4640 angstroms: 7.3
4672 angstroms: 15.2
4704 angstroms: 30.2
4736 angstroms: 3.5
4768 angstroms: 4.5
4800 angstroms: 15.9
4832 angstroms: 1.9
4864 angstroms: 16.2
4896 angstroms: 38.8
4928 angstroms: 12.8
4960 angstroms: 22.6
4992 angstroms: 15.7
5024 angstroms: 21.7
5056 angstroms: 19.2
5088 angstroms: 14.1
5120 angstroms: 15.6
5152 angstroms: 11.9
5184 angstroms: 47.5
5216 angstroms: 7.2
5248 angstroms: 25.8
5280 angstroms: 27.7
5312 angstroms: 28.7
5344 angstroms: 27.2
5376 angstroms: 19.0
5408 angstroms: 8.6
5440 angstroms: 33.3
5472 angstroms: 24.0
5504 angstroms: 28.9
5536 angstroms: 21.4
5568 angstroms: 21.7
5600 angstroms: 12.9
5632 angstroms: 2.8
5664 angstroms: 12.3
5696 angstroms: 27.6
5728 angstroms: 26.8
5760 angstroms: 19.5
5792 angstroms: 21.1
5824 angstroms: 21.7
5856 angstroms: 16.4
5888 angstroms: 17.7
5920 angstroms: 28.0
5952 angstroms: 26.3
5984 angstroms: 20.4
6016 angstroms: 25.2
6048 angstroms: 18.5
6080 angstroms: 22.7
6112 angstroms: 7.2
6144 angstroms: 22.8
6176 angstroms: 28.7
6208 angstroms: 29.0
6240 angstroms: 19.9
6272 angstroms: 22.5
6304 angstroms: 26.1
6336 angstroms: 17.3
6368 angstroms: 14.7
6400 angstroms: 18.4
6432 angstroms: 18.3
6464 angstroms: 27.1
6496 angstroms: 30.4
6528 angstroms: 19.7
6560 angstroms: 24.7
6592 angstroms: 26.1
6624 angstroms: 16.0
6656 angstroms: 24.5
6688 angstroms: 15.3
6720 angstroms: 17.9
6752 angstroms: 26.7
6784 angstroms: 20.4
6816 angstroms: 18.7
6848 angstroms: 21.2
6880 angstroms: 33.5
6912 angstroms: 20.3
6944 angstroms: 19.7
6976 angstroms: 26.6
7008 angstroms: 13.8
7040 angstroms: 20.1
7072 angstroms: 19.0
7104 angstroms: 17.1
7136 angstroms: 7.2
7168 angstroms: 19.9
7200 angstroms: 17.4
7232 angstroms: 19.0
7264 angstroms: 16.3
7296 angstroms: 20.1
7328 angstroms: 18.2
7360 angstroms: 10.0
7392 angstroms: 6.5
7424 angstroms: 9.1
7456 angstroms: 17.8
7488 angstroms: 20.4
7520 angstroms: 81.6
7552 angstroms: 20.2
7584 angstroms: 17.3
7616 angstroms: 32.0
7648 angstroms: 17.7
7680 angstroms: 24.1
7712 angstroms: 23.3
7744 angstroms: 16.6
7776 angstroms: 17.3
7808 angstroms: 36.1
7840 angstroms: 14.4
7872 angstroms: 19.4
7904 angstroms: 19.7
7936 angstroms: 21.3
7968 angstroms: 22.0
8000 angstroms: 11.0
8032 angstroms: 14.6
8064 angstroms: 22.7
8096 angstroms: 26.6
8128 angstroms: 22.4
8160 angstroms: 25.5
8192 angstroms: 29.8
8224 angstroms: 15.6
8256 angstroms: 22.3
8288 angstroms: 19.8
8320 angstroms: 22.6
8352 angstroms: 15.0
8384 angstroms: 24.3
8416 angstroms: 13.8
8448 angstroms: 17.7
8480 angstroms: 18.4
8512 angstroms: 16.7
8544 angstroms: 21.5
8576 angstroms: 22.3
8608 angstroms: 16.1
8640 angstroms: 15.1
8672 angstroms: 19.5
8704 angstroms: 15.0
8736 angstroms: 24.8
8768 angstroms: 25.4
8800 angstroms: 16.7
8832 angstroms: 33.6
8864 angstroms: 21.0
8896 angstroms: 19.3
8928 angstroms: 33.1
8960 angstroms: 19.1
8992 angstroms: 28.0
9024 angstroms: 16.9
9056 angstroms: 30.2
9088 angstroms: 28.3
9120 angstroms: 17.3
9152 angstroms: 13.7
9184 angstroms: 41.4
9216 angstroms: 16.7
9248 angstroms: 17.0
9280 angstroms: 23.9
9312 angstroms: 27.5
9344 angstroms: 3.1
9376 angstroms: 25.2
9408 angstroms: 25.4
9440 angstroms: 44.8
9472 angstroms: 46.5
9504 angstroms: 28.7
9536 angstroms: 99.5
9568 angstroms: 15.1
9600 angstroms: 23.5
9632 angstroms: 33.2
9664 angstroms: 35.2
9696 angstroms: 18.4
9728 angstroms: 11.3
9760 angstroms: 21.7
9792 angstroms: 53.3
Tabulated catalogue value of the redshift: 1.016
